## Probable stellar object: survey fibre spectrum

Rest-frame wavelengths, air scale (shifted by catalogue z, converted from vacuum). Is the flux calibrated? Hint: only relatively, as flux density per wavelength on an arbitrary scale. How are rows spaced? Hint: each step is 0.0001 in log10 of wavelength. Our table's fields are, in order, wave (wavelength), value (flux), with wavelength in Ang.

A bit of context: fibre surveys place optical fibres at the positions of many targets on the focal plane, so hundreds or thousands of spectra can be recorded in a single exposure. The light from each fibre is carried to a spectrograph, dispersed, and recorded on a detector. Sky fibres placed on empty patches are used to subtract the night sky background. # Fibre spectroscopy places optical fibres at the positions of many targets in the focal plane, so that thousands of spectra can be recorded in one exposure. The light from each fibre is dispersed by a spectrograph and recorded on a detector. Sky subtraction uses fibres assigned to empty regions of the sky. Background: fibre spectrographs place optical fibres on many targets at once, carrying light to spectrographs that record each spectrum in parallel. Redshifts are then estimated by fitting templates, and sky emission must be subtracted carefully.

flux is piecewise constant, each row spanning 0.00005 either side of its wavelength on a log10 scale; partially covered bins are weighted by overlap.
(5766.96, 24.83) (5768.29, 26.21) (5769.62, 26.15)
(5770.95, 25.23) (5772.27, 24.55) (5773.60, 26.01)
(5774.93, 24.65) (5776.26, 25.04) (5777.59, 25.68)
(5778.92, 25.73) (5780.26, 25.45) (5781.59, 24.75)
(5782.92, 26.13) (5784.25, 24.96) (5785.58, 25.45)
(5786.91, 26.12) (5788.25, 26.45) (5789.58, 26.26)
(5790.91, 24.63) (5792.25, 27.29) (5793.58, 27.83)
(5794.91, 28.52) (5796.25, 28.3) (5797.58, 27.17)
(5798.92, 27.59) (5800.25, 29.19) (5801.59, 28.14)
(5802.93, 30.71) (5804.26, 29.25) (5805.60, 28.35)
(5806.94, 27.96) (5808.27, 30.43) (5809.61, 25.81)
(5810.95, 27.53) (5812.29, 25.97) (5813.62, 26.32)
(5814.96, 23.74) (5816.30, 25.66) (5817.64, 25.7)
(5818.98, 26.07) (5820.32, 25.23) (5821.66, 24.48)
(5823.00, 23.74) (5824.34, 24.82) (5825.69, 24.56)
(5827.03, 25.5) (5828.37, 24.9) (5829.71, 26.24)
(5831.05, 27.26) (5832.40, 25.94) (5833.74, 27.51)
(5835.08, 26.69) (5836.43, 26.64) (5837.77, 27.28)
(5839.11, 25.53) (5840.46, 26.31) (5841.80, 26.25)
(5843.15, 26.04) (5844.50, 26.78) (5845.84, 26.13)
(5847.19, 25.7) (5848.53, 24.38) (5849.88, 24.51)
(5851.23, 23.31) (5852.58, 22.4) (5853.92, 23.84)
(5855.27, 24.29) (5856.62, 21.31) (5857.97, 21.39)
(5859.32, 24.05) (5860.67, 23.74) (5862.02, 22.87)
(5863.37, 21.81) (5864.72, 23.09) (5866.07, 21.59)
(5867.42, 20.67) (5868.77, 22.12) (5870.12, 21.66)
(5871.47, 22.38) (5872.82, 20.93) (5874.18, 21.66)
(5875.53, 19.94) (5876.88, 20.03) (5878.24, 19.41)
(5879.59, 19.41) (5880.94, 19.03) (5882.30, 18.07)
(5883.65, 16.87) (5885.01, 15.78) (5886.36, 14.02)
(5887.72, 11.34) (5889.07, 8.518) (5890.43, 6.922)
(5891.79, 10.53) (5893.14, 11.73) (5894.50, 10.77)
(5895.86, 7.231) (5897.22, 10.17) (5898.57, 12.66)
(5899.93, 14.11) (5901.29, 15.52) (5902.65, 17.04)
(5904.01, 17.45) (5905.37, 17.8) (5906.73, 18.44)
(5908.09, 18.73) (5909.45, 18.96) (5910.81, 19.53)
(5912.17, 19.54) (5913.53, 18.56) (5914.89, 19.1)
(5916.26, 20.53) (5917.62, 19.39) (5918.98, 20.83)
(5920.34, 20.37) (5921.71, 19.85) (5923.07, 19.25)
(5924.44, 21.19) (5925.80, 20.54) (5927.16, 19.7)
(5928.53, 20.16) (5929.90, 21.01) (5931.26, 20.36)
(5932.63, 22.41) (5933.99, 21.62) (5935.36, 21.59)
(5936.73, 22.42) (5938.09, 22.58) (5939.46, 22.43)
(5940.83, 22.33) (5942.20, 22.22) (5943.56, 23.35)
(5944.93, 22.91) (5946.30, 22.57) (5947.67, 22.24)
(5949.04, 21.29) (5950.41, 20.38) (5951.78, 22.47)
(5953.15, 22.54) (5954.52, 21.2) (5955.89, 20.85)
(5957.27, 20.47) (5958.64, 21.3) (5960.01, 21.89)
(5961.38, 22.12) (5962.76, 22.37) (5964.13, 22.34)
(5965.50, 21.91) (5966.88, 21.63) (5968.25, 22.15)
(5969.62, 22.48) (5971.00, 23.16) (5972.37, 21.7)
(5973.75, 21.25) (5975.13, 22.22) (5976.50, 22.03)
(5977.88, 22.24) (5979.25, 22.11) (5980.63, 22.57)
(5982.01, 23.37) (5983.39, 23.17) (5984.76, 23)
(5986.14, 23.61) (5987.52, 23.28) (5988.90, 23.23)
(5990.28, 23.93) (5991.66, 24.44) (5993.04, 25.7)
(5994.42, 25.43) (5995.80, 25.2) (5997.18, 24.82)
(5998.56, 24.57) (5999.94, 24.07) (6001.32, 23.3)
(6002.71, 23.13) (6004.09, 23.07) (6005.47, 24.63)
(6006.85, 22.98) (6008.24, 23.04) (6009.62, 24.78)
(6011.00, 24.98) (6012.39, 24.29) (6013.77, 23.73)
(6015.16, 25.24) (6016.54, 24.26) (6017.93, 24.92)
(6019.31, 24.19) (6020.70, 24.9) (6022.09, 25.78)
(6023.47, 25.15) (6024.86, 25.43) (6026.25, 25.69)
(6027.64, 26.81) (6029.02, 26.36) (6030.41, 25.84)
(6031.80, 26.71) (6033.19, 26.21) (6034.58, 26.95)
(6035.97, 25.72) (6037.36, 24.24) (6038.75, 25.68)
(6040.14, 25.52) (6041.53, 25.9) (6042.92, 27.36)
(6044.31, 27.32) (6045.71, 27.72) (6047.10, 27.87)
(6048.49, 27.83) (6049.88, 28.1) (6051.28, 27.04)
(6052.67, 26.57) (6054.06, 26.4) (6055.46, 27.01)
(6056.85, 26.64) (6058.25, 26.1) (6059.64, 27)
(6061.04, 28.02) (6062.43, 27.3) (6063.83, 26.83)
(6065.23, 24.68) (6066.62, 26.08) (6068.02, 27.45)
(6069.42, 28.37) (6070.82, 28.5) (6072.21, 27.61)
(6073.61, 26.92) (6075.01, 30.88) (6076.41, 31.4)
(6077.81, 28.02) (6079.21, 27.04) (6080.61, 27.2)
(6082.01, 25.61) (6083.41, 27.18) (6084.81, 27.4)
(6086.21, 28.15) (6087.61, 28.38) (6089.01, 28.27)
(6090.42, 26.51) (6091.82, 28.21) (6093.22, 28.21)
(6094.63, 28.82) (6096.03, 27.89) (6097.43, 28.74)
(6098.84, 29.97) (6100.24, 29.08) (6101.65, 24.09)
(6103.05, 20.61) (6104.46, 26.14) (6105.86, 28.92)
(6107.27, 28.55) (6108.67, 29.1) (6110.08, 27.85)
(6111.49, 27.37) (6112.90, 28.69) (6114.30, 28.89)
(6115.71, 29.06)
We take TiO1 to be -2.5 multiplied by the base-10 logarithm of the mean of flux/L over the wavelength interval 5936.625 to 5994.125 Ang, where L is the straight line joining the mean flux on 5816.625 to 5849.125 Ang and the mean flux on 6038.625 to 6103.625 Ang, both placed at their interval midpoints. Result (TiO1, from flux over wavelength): 0.19 mag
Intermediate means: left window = 25.8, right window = 27.3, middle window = 22.4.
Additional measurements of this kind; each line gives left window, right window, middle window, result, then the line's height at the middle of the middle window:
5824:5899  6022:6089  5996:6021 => 0.06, 25.5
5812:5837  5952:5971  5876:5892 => 0.50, 24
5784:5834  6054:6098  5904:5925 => 0.36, 27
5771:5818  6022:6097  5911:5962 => 0.26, 26.9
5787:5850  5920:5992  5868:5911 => 0.44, 24.2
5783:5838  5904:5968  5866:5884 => 0.17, 23.7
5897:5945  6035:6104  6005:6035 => -0.02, 24.7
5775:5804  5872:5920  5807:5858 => -0.14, 22.5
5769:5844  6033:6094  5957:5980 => 0.22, 26.9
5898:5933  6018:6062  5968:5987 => 0.01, 22.6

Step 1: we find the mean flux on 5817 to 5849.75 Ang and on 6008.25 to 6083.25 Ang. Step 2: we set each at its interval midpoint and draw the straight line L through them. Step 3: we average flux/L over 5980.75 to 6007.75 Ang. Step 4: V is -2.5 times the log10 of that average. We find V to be 0.10 mag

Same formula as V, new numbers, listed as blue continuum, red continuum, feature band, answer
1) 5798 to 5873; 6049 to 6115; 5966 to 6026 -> 0.130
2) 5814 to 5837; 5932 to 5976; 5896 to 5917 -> 0.345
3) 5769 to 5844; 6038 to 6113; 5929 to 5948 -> 0.211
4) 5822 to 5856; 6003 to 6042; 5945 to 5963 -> 0.164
